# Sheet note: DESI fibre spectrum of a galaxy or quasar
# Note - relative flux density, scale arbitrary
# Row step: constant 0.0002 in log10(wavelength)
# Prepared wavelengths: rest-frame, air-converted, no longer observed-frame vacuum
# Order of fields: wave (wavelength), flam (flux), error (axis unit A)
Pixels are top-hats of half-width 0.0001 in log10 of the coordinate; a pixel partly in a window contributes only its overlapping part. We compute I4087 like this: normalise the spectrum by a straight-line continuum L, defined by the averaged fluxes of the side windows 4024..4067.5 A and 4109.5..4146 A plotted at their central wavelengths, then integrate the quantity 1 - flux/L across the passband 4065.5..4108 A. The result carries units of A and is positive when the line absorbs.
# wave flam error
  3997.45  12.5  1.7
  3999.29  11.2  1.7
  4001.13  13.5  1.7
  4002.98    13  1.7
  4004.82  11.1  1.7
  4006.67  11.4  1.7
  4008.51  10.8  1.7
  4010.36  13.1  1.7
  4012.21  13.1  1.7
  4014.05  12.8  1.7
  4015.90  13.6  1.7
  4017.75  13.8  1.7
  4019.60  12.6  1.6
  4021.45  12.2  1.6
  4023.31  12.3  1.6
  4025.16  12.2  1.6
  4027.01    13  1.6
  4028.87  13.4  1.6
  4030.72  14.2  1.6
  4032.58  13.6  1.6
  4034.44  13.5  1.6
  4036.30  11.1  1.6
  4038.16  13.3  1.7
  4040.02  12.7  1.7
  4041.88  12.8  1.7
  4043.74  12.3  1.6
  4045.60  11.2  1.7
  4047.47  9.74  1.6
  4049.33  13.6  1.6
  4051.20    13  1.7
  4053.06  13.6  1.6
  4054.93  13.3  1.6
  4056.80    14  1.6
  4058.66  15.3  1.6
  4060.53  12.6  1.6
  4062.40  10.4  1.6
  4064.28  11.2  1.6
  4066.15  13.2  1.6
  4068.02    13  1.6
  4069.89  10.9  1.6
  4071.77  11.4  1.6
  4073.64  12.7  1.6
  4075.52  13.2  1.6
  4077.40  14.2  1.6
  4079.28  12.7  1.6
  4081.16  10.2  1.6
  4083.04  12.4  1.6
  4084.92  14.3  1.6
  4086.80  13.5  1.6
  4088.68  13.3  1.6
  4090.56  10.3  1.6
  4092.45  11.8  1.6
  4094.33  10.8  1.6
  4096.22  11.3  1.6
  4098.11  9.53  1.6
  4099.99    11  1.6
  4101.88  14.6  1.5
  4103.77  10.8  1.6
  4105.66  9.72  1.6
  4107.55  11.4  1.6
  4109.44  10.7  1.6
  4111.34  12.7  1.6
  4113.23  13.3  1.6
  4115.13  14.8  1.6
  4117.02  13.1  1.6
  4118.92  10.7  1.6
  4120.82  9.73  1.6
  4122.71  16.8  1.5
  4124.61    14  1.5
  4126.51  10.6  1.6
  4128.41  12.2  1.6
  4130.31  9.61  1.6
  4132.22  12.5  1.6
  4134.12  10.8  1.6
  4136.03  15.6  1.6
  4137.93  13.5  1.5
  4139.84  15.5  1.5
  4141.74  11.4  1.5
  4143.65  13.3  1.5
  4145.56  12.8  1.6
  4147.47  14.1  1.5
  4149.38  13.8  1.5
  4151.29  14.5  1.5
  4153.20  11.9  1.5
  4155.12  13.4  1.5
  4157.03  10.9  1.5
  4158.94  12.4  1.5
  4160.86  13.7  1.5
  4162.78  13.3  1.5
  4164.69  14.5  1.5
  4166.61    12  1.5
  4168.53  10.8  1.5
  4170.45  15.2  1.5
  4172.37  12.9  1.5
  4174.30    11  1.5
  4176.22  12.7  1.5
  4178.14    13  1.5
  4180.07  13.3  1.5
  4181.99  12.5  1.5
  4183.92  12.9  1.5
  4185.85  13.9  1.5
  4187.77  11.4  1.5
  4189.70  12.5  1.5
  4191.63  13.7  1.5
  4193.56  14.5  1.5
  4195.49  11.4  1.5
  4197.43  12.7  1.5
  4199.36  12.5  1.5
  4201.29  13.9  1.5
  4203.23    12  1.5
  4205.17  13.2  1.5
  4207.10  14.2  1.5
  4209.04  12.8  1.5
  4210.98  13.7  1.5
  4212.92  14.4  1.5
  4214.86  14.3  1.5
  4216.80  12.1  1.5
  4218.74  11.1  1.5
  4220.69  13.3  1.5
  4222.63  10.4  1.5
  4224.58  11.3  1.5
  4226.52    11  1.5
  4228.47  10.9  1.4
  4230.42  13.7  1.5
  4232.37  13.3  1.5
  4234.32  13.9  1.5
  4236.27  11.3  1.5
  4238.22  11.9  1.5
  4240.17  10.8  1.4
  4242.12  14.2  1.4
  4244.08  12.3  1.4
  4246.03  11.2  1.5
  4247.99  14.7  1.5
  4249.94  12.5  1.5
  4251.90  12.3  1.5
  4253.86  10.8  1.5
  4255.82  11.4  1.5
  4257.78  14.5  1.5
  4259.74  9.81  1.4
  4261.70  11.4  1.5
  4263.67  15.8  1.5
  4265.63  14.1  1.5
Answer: 2.4 A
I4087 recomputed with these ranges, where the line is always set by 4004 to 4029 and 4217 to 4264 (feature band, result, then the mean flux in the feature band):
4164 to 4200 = -1.5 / 12.8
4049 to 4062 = -1.1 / 13.5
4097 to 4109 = 1.2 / 11.2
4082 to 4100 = 0.8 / 11.9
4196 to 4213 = -1.3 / 13.2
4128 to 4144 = -0.5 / 12.7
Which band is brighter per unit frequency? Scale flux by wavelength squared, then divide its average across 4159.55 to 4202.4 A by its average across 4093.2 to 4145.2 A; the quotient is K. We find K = 1.09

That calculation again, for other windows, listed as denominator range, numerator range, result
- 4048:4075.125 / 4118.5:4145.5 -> 1.03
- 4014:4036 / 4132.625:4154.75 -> 1.08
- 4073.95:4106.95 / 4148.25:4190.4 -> 1.11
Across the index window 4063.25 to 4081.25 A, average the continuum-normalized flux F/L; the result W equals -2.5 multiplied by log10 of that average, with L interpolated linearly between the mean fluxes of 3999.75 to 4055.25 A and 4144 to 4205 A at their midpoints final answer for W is 0.03 mag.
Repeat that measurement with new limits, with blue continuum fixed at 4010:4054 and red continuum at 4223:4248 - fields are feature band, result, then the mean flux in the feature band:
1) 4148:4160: -0.04 mag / 12.9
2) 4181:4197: -0.04 mag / 12.8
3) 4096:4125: 0.04 mag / 12.1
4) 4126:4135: 0.12 mag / 11.2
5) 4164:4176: -0.03 mag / 12.7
